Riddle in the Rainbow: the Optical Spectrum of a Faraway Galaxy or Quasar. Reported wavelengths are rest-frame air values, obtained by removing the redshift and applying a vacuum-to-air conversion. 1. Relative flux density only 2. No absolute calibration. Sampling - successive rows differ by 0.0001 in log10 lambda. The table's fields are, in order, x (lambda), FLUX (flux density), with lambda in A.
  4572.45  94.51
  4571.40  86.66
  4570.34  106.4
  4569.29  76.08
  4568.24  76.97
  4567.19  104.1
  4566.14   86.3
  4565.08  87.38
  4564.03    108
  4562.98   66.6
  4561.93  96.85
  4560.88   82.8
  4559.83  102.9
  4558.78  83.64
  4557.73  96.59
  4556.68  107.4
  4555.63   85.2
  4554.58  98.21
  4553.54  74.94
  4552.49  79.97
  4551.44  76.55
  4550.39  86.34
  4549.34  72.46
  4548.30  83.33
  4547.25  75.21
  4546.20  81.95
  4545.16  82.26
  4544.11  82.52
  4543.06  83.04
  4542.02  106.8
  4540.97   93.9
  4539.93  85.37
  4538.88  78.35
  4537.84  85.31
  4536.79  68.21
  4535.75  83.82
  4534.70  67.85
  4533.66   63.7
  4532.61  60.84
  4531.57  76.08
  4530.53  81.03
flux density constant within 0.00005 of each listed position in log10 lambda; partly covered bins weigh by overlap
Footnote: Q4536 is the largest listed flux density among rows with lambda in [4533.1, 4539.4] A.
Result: 85.31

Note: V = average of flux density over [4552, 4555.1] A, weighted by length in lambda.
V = 84.6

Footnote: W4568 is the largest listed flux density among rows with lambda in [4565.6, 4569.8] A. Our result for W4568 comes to 104.1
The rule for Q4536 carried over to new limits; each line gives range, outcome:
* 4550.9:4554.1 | 79.97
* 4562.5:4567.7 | 108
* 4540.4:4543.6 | 106.8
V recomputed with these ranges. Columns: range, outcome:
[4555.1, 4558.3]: 96.1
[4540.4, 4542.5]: 99.9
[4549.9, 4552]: 81.2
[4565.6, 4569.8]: 85.8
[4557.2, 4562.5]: 92.3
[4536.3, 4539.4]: 77.4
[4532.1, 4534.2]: 62.3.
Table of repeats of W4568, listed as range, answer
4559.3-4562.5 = 102.9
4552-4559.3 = 107.4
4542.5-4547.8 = 83.04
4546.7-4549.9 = 83.33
